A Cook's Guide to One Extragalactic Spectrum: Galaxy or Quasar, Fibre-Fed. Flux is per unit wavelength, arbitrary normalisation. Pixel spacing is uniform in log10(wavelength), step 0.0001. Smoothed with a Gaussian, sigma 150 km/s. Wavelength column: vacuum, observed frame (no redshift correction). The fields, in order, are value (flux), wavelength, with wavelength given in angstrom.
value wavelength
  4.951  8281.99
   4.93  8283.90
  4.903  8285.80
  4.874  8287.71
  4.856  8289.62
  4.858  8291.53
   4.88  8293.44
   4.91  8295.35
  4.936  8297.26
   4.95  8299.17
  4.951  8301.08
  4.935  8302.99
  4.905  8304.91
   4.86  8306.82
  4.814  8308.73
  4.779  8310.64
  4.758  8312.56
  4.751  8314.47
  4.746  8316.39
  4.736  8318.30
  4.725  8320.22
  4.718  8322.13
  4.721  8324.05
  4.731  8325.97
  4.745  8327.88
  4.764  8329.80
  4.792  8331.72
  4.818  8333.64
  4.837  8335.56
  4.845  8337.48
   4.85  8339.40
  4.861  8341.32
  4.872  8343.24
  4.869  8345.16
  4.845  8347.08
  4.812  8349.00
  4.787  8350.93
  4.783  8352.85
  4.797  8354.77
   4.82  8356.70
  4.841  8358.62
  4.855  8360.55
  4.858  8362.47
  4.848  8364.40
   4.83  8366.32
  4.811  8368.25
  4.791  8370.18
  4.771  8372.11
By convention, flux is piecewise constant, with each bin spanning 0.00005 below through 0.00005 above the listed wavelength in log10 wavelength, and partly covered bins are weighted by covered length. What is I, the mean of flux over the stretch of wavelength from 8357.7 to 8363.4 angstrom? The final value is 4.85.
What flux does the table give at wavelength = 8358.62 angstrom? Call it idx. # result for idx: 4.841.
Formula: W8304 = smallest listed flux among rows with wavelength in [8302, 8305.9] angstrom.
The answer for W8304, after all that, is 4.905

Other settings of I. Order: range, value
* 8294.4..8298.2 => 4.92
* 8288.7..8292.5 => 4.86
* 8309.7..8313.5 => 4.76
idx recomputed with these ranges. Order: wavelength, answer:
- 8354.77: 4.797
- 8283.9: 4.93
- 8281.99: 4.951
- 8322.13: 4.718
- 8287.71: 4.874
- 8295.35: 4.91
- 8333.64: 4.818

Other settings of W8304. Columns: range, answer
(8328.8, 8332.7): 4.764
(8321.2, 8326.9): 4.718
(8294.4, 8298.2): 4.91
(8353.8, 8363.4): 4.797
